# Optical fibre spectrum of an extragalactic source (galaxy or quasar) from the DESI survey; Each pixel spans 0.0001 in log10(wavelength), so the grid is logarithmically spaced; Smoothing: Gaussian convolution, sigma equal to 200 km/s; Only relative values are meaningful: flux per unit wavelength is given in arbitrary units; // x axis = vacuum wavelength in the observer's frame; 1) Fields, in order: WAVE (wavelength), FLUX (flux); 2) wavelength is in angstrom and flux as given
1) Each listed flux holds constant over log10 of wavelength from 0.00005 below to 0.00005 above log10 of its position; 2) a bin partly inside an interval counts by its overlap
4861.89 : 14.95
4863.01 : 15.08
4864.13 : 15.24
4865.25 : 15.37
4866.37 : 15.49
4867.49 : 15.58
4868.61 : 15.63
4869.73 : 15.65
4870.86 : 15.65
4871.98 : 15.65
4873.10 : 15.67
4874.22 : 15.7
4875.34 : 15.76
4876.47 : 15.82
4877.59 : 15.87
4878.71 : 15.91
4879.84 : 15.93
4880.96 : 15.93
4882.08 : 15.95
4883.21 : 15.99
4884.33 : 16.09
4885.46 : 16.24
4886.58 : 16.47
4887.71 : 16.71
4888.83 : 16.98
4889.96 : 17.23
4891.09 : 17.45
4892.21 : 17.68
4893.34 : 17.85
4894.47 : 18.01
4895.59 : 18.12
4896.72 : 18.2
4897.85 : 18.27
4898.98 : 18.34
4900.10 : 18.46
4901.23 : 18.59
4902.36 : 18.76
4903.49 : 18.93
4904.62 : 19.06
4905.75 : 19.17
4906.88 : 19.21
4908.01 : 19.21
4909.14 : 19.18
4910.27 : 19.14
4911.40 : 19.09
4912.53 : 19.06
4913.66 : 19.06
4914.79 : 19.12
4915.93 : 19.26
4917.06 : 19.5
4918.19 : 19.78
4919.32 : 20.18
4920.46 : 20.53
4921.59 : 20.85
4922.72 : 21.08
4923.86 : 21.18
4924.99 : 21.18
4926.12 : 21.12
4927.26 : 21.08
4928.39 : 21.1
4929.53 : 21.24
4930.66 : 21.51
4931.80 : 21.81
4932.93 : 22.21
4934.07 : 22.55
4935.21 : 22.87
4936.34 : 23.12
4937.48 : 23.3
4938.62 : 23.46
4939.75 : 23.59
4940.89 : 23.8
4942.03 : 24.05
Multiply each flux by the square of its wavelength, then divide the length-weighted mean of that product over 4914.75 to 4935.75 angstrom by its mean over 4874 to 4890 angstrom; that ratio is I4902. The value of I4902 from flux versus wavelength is 1.3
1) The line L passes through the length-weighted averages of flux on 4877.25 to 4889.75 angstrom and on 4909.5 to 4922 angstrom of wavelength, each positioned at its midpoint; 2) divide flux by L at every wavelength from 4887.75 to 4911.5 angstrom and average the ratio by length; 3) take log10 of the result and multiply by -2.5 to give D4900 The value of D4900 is -0.03 mag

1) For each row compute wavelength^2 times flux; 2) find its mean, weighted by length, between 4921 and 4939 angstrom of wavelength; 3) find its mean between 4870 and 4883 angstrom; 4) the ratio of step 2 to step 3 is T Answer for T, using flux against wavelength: 1.4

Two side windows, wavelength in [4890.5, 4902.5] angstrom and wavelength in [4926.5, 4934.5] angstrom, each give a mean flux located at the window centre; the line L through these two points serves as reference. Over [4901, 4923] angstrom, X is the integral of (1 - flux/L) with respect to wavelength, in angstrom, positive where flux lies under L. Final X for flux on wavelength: 0.32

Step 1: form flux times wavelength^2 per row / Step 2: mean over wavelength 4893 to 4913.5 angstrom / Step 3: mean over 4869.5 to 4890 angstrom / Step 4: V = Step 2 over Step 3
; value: 1.18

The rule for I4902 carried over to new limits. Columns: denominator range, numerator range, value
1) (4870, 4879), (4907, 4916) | 1.23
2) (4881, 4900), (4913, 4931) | 1.20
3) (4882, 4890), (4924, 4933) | 1.32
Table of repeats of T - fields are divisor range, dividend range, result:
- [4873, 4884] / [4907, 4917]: 1.22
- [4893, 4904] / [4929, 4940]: 1.25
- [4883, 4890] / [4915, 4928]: 1.26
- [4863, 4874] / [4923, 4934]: 1.41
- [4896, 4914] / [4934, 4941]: 1.25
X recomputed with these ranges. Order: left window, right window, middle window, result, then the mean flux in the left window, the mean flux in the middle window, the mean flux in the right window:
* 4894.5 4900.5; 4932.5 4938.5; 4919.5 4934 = 0.4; 18.3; 21.3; 22.8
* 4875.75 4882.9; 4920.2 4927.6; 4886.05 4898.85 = -0.1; 15.9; 17.6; 21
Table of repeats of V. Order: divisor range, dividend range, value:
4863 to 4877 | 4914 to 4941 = 1.41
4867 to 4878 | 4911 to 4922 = 1.27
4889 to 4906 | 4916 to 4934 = 1.16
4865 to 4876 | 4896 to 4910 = 1.22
